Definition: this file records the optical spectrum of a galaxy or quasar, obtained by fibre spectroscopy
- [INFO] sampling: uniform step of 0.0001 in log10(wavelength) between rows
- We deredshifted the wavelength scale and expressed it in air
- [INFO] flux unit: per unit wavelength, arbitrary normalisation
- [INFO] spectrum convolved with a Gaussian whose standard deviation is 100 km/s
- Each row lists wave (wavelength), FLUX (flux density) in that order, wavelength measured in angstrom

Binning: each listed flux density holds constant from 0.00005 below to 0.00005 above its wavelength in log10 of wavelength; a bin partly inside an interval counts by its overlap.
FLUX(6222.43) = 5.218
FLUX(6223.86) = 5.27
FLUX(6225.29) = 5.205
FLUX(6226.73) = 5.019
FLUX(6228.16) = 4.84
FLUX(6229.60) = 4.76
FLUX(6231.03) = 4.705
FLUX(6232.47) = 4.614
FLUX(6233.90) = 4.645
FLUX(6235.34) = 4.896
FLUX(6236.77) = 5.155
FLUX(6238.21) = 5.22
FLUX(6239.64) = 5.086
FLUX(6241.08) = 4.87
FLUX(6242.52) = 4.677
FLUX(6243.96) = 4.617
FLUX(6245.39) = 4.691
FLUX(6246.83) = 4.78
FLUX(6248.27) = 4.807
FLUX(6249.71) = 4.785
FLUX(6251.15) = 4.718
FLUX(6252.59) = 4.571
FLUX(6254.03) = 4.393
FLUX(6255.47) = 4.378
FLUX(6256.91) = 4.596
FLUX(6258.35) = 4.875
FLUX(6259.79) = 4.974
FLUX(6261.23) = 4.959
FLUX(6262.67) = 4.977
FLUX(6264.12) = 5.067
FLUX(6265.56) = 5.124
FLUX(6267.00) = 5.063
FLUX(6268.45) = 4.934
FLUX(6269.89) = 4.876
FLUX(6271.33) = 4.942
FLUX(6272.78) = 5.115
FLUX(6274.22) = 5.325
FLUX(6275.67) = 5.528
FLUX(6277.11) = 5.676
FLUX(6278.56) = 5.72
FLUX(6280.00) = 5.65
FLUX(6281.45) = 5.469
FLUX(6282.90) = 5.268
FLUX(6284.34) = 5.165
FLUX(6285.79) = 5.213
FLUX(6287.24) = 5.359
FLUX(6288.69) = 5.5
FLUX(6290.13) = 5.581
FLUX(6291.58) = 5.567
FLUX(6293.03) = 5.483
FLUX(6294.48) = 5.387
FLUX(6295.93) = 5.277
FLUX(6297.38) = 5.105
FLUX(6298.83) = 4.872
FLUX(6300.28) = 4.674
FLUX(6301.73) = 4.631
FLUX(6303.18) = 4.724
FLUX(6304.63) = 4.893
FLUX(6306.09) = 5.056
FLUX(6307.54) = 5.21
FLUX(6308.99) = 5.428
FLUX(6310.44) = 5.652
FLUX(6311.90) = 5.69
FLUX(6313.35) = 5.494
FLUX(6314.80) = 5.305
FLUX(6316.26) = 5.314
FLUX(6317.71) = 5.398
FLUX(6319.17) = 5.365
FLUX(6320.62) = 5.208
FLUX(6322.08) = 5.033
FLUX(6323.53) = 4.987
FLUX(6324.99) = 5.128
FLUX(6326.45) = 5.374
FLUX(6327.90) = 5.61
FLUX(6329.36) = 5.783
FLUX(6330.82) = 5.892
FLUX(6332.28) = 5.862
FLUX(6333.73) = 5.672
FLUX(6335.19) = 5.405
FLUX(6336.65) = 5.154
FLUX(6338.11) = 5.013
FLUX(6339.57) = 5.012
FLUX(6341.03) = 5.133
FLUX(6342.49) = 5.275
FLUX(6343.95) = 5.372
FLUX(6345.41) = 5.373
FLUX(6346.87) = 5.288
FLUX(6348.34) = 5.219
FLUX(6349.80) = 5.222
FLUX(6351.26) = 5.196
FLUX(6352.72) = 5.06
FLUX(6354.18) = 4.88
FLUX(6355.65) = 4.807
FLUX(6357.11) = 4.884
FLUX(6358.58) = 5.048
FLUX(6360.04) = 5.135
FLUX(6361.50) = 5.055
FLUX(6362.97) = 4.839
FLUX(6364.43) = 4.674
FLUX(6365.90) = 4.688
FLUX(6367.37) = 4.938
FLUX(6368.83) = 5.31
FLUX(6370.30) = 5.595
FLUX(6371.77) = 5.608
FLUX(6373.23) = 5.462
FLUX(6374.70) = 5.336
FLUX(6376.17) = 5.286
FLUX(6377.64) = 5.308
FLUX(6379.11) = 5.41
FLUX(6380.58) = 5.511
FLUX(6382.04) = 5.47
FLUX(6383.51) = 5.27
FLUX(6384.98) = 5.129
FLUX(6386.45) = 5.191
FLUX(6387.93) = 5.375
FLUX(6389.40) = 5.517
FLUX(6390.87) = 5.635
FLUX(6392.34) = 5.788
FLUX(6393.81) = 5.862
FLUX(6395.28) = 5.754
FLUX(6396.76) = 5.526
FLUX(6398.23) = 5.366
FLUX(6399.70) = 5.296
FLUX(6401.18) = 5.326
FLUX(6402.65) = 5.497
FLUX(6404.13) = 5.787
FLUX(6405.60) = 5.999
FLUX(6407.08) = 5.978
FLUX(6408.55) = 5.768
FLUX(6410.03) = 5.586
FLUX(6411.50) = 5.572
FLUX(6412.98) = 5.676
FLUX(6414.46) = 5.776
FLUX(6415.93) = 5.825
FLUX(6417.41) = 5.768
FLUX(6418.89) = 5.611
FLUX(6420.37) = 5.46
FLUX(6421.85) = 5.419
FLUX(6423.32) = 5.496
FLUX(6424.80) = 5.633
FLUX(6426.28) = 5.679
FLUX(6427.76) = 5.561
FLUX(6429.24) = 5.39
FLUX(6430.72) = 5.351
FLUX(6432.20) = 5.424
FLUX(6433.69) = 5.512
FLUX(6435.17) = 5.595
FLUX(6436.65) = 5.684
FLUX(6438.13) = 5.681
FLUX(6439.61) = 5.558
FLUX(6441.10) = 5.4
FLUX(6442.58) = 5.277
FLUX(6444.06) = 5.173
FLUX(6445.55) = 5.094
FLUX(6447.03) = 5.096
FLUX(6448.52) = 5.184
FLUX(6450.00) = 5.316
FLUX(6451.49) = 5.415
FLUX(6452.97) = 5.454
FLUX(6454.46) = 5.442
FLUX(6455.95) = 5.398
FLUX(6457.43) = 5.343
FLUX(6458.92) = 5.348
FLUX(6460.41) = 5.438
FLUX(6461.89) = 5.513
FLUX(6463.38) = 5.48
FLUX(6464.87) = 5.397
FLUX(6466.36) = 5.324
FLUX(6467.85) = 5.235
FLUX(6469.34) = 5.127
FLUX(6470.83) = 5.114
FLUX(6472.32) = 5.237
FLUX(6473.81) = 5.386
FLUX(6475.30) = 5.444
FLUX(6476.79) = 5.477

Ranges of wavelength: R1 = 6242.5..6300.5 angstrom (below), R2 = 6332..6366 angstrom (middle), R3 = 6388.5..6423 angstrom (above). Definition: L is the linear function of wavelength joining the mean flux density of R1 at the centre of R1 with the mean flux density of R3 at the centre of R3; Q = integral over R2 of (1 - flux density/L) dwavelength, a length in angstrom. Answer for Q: 1.7 angstrom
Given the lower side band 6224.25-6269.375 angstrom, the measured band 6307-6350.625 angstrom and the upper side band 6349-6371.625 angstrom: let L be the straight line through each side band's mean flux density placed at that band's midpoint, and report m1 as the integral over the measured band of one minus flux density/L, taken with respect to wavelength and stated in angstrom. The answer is -3.32 angstrom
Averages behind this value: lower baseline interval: 4.84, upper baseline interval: 5.04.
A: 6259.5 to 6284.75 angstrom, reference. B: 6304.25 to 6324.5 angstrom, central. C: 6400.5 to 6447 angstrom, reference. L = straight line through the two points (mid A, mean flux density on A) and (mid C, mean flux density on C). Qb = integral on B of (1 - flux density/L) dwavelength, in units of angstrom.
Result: 0.1 angstrom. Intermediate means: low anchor 5.22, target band 5.29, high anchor 5.56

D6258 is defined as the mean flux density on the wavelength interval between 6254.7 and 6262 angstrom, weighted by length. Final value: 4.76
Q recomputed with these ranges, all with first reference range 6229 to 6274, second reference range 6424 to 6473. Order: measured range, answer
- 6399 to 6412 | -0.9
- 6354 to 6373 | 0.4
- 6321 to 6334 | -1.1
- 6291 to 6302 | -0.4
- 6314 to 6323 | -0.4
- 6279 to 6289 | -0.9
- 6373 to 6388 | -0.4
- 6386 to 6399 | -0.8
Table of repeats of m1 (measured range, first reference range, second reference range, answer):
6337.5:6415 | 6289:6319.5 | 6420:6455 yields 0.1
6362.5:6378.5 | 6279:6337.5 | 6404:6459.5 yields 0.7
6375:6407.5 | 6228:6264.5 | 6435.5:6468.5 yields -1.9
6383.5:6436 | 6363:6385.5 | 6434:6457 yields -2.5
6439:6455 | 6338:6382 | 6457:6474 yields 0.0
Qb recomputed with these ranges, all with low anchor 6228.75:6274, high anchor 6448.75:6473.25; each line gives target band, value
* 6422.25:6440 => -0.9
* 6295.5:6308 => 0.1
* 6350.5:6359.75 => 0.2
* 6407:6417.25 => -1.0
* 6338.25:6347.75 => -0.3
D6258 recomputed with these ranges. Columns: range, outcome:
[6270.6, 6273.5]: 5.03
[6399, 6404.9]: 5.48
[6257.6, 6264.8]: 4.97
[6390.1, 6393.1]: 5.72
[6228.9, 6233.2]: 4.7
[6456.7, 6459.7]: 5.34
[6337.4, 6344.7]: 5.16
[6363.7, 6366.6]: 4.68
